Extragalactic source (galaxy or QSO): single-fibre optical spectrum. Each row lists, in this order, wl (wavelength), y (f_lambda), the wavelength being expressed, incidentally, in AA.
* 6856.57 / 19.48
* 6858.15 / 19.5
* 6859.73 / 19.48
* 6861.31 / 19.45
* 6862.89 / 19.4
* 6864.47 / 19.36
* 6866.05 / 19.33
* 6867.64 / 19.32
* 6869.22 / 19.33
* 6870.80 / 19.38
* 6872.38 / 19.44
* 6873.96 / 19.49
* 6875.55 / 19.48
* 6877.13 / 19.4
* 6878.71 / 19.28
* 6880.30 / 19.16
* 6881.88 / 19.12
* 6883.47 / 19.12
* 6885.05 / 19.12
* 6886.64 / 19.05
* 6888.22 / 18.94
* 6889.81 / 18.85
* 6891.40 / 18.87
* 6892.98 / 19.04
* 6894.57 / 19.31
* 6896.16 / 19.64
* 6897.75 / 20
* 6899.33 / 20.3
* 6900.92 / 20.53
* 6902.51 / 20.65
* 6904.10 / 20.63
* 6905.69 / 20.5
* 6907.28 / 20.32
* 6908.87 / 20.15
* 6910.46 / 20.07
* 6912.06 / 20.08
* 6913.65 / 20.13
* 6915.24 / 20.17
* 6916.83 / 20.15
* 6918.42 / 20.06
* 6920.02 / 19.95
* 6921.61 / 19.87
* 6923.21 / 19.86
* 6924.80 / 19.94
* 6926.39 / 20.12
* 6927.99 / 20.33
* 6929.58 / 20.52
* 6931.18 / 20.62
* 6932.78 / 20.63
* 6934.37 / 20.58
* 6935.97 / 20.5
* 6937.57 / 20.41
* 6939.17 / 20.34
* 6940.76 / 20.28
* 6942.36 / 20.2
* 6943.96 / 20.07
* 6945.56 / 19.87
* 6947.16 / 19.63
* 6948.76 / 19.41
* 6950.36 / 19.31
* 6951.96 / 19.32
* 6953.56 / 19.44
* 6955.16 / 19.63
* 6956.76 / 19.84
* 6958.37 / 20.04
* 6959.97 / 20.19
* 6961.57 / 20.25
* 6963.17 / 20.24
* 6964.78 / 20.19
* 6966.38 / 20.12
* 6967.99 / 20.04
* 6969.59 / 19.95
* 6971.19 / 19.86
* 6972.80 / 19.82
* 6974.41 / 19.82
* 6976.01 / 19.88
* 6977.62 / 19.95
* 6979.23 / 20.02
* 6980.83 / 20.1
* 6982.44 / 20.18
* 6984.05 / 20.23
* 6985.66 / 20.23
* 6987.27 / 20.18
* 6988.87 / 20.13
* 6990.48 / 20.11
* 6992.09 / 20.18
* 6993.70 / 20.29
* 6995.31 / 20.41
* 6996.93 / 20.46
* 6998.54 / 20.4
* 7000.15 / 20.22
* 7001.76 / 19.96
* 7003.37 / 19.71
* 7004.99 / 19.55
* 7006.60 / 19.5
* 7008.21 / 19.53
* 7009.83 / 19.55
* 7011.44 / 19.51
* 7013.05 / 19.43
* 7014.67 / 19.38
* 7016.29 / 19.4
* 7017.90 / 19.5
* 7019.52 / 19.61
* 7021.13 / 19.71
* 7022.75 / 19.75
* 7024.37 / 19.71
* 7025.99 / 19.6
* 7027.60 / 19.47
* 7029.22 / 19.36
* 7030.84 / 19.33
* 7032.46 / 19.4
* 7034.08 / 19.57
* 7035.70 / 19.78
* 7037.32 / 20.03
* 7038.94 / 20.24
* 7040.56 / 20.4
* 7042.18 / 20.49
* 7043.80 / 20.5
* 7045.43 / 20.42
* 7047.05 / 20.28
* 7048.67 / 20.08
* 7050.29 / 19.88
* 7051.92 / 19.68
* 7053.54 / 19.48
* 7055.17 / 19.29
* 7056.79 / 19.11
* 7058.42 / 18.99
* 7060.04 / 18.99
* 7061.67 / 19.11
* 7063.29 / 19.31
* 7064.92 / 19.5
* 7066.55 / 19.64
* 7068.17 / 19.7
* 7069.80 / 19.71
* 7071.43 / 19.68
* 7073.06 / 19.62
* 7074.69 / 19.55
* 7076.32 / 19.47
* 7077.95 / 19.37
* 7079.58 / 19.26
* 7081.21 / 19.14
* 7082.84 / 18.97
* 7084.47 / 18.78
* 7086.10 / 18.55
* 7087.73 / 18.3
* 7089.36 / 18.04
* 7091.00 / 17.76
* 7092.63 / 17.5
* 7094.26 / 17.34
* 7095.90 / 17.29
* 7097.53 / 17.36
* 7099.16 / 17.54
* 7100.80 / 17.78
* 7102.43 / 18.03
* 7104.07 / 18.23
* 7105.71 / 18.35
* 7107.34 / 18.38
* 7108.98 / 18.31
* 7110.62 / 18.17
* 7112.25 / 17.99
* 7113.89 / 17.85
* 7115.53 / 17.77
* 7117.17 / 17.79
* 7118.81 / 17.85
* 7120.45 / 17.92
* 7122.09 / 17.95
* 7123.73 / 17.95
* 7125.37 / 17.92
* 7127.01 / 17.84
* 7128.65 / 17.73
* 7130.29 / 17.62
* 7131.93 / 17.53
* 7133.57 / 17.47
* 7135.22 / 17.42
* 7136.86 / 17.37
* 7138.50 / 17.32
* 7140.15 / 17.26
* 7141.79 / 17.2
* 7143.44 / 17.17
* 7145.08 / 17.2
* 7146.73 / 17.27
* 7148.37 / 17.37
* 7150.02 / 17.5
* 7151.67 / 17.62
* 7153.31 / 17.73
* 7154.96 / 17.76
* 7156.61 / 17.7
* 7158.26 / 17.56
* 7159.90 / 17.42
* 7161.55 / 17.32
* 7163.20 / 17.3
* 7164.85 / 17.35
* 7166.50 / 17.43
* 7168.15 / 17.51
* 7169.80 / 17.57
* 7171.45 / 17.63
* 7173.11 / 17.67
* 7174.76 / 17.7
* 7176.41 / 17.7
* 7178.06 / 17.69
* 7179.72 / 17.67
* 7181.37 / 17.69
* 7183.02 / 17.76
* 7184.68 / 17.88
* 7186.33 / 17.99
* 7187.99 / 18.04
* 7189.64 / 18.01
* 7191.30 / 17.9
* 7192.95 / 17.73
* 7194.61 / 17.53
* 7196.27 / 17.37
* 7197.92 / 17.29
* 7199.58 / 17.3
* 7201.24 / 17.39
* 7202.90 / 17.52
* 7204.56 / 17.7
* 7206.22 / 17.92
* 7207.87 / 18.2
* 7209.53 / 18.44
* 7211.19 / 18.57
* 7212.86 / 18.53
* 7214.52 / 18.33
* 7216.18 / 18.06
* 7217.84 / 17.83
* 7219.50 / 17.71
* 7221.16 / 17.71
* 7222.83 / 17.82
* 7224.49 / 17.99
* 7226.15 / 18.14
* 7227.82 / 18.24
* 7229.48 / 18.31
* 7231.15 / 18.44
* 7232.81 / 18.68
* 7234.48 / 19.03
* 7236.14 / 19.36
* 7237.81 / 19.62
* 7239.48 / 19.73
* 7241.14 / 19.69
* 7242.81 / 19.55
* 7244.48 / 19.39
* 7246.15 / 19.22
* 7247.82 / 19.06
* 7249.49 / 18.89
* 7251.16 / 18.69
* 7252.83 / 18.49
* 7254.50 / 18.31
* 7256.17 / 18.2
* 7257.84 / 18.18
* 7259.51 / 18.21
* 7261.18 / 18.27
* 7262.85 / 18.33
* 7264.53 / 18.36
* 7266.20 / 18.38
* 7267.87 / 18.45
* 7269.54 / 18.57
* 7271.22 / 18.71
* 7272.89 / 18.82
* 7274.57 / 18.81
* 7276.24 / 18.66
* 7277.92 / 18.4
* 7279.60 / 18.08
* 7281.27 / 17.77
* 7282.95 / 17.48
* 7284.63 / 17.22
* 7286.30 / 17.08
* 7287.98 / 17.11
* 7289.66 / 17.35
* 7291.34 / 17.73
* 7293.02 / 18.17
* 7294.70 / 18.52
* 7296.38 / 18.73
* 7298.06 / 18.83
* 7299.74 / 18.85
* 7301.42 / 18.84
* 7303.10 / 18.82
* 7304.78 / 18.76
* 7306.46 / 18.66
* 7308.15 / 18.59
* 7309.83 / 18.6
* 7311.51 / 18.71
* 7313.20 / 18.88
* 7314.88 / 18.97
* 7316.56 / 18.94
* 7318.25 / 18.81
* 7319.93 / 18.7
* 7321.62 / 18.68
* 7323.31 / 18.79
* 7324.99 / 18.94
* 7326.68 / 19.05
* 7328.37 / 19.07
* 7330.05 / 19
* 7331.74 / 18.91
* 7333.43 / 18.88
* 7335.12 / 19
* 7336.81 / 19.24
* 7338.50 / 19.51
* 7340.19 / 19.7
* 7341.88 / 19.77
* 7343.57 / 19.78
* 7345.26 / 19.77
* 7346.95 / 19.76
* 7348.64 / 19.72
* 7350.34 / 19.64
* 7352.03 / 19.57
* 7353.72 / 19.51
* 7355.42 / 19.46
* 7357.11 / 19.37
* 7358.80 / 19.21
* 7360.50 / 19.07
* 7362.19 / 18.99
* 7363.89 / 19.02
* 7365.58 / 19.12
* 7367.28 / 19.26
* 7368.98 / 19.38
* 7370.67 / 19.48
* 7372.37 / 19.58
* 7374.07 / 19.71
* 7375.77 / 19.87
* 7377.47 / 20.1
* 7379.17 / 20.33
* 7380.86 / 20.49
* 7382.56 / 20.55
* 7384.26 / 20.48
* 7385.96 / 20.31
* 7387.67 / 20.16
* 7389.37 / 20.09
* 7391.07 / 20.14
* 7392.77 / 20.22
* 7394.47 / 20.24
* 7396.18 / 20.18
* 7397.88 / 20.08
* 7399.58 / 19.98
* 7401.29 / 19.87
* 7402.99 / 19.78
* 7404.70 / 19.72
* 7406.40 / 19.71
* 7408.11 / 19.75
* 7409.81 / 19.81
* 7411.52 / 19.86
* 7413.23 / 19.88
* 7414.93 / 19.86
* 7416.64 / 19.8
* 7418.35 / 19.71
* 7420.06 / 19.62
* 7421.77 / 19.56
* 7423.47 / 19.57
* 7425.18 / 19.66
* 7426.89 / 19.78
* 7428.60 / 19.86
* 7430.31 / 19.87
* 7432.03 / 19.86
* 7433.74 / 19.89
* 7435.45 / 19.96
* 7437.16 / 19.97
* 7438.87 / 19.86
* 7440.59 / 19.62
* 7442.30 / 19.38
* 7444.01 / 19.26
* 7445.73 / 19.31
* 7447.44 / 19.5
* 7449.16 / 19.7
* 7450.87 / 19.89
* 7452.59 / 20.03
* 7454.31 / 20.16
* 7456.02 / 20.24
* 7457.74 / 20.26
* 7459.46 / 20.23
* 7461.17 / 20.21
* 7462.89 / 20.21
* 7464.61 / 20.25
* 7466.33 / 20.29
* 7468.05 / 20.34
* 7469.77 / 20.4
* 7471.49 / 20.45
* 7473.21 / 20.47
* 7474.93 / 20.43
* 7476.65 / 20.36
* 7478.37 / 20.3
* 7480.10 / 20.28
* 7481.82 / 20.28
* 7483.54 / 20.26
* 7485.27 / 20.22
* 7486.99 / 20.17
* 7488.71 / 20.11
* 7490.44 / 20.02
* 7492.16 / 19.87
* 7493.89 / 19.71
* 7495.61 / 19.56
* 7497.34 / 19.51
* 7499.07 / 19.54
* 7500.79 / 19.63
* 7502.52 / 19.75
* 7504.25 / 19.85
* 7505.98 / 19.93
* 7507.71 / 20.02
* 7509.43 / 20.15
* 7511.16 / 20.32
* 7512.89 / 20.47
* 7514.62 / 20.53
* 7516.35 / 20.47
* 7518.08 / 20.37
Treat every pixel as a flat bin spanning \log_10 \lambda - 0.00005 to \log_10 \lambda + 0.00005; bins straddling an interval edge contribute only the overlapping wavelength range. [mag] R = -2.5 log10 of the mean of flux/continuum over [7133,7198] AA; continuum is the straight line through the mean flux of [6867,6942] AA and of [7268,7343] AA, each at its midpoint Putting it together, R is 0.09 mag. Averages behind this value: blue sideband 19.9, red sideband 18.6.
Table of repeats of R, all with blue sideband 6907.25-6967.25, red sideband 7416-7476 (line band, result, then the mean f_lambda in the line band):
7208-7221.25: 0.10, 18.2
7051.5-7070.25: 0.04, 19.4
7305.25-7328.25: 0.07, 18.8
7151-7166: 0.14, 17.5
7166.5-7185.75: 0.13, 17.7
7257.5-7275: 0.09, 18.5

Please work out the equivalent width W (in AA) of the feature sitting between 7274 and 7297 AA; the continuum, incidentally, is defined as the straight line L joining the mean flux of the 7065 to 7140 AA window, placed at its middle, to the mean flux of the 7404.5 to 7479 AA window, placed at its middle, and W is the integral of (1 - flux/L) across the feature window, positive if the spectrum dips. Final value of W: 1.5 AA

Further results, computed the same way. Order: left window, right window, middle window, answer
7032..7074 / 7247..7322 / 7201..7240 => 0.98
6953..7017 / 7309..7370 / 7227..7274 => 1.52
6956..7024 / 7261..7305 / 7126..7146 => 1.75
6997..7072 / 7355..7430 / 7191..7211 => 2.05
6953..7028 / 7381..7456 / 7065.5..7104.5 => 2.51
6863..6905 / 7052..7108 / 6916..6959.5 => -1.72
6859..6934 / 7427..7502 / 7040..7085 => 0.53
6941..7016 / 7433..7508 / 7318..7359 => 1.42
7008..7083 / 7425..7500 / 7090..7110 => 1.86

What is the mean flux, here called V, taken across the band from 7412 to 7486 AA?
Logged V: 20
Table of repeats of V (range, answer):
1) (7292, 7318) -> 18.7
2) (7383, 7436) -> 19.9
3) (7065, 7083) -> 19.5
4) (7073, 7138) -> 18.1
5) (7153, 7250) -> 18.1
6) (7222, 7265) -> 18.7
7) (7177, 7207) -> 17.7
